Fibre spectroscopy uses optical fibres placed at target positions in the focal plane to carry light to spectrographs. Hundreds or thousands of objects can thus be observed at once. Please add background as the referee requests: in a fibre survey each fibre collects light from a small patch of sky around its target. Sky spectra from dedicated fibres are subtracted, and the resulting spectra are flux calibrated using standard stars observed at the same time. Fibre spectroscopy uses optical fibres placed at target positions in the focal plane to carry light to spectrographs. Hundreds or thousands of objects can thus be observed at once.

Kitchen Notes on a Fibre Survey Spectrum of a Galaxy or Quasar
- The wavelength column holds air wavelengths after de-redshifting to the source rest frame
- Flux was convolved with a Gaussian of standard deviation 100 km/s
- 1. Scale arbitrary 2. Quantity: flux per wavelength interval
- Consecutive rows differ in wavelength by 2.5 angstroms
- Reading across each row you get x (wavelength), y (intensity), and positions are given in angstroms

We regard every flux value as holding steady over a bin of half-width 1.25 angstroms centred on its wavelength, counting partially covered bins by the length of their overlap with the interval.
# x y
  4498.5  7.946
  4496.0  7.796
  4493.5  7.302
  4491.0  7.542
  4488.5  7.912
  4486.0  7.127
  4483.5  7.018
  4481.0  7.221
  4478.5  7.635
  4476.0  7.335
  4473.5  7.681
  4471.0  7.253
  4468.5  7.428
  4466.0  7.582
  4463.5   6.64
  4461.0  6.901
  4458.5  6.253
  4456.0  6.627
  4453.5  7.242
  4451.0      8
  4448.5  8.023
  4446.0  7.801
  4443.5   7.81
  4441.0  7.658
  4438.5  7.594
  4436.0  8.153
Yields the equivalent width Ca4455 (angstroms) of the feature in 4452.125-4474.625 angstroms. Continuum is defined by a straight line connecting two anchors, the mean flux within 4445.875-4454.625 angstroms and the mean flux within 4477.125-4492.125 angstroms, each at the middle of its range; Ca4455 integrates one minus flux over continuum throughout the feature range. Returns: 1.6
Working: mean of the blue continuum 7.77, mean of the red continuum 7.41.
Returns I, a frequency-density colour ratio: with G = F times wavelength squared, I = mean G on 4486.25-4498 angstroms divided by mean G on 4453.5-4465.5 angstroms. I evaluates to 1.15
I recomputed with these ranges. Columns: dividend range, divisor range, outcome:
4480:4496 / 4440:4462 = 1.02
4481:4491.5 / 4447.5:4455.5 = 0.98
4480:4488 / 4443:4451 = 0.93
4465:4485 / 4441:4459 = 1.00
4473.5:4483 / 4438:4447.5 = 0.97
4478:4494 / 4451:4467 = 1.08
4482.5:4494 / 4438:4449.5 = 0.97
